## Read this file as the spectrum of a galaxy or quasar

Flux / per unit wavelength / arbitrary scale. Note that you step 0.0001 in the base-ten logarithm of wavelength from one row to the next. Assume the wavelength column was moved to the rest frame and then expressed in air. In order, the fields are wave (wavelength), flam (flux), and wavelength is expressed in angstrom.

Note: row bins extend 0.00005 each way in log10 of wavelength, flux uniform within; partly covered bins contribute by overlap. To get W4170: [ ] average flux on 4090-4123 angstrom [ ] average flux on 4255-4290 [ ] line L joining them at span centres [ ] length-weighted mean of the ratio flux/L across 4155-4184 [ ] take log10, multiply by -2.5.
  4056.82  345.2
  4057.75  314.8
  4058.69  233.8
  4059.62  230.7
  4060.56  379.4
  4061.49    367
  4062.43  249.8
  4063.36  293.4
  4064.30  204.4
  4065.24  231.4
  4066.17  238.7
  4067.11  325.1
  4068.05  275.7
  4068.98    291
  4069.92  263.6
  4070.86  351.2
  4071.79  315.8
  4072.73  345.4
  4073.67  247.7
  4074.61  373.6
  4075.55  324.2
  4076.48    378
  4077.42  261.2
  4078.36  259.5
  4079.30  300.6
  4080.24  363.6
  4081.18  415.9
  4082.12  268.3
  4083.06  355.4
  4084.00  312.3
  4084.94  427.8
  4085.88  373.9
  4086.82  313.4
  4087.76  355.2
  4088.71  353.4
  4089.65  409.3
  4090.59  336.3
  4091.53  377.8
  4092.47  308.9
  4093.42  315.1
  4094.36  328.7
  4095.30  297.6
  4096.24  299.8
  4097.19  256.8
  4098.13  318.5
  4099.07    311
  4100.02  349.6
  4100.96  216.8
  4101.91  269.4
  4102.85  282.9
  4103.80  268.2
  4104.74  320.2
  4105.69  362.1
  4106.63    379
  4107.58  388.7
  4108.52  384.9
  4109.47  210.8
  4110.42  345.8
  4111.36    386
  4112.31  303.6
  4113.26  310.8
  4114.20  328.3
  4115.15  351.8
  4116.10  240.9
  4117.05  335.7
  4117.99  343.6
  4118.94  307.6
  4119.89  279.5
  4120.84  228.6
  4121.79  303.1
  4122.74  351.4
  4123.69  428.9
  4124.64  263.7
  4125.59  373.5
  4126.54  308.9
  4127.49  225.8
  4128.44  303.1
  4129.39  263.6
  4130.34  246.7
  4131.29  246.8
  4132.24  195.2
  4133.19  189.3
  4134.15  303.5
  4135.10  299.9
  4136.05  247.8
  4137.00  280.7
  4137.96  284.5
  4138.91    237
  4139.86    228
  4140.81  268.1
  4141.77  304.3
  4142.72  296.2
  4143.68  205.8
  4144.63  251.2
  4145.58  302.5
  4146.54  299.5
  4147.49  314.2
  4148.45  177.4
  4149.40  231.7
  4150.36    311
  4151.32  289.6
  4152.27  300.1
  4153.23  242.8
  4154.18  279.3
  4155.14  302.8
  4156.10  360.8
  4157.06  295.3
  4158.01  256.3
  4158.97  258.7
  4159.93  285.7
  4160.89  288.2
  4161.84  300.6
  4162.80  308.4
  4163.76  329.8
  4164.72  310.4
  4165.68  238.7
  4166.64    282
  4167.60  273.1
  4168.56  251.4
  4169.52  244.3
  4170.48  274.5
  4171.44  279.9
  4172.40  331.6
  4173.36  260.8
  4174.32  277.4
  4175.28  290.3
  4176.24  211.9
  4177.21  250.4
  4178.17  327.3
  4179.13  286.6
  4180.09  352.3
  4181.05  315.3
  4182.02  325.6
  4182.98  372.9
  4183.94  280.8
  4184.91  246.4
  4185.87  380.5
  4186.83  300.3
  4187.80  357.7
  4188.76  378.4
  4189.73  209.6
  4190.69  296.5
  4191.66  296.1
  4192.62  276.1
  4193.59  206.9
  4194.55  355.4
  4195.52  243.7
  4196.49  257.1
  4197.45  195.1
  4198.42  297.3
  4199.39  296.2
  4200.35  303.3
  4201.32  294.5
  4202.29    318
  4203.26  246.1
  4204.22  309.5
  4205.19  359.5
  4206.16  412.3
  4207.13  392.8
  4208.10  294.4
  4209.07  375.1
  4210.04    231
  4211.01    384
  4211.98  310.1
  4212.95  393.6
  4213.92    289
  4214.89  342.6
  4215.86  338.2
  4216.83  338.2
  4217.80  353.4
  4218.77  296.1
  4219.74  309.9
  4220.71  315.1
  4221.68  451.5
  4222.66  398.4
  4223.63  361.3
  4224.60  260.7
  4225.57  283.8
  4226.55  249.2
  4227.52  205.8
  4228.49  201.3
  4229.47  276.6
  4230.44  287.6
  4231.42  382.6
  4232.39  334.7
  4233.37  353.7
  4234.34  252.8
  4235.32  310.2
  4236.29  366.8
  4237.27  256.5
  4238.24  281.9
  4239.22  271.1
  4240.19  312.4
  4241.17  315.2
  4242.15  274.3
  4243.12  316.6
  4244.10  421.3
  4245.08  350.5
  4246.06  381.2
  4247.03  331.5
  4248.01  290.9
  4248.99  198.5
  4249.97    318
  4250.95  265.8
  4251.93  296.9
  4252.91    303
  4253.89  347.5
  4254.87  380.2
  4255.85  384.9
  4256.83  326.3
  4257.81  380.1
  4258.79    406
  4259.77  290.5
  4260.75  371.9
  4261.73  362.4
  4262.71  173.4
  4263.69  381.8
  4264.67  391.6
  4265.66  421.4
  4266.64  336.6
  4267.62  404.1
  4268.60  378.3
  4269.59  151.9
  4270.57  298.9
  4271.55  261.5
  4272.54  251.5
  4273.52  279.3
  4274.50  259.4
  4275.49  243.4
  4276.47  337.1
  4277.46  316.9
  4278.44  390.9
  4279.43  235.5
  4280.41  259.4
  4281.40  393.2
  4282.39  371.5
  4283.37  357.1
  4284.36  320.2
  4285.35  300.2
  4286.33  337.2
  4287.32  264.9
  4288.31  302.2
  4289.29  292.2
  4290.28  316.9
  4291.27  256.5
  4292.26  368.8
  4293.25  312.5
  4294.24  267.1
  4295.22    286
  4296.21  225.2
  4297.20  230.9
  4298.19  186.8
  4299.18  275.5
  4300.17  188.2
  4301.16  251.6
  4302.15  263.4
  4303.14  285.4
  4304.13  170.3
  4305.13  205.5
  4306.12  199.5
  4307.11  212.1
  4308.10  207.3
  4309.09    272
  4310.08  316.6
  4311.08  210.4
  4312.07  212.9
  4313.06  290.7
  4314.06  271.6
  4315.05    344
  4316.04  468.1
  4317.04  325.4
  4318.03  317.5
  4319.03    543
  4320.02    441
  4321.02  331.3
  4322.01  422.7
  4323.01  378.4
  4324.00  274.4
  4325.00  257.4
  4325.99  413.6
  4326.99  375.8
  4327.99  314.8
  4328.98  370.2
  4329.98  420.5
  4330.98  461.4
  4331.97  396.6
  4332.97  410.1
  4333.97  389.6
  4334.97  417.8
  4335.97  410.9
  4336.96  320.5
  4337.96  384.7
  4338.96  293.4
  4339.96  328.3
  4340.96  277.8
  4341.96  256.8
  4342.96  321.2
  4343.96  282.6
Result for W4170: 0.093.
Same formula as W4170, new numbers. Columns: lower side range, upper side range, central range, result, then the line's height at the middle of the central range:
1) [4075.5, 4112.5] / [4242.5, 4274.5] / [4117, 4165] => 0.16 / 327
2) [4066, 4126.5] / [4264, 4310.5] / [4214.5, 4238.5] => -0.05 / 298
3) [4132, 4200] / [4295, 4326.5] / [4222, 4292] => -0.10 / 287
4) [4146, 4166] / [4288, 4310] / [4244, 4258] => -0.23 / 265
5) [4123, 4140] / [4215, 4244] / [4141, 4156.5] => 0.01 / 282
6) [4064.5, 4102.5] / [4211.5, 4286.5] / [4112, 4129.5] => 0.03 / 317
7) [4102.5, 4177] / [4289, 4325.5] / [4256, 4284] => -0.12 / 289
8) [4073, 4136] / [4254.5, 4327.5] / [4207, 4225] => -0.09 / 310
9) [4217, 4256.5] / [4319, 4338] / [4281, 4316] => 0.29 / 360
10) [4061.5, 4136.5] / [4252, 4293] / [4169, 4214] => 0.05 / 316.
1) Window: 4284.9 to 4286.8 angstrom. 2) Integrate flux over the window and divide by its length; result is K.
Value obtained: 320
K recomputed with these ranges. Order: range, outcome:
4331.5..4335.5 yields 403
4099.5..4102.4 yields 279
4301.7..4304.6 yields 240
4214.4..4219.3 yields 334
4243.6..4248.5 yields 355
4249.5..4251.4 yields 292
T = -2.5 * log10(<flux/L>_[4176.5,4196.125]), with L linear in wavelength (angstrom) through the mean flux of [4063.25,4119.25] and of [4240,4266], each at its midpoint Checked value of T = 0.09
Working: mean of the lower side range 318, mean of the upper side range 333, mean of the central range 302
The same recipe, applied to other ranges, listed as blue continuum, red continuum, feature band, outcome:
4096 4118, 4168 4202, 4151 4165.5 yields 0.02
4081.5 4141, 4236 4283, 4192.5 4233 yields 0.02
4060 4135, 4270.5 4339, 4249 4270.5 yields -0.07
